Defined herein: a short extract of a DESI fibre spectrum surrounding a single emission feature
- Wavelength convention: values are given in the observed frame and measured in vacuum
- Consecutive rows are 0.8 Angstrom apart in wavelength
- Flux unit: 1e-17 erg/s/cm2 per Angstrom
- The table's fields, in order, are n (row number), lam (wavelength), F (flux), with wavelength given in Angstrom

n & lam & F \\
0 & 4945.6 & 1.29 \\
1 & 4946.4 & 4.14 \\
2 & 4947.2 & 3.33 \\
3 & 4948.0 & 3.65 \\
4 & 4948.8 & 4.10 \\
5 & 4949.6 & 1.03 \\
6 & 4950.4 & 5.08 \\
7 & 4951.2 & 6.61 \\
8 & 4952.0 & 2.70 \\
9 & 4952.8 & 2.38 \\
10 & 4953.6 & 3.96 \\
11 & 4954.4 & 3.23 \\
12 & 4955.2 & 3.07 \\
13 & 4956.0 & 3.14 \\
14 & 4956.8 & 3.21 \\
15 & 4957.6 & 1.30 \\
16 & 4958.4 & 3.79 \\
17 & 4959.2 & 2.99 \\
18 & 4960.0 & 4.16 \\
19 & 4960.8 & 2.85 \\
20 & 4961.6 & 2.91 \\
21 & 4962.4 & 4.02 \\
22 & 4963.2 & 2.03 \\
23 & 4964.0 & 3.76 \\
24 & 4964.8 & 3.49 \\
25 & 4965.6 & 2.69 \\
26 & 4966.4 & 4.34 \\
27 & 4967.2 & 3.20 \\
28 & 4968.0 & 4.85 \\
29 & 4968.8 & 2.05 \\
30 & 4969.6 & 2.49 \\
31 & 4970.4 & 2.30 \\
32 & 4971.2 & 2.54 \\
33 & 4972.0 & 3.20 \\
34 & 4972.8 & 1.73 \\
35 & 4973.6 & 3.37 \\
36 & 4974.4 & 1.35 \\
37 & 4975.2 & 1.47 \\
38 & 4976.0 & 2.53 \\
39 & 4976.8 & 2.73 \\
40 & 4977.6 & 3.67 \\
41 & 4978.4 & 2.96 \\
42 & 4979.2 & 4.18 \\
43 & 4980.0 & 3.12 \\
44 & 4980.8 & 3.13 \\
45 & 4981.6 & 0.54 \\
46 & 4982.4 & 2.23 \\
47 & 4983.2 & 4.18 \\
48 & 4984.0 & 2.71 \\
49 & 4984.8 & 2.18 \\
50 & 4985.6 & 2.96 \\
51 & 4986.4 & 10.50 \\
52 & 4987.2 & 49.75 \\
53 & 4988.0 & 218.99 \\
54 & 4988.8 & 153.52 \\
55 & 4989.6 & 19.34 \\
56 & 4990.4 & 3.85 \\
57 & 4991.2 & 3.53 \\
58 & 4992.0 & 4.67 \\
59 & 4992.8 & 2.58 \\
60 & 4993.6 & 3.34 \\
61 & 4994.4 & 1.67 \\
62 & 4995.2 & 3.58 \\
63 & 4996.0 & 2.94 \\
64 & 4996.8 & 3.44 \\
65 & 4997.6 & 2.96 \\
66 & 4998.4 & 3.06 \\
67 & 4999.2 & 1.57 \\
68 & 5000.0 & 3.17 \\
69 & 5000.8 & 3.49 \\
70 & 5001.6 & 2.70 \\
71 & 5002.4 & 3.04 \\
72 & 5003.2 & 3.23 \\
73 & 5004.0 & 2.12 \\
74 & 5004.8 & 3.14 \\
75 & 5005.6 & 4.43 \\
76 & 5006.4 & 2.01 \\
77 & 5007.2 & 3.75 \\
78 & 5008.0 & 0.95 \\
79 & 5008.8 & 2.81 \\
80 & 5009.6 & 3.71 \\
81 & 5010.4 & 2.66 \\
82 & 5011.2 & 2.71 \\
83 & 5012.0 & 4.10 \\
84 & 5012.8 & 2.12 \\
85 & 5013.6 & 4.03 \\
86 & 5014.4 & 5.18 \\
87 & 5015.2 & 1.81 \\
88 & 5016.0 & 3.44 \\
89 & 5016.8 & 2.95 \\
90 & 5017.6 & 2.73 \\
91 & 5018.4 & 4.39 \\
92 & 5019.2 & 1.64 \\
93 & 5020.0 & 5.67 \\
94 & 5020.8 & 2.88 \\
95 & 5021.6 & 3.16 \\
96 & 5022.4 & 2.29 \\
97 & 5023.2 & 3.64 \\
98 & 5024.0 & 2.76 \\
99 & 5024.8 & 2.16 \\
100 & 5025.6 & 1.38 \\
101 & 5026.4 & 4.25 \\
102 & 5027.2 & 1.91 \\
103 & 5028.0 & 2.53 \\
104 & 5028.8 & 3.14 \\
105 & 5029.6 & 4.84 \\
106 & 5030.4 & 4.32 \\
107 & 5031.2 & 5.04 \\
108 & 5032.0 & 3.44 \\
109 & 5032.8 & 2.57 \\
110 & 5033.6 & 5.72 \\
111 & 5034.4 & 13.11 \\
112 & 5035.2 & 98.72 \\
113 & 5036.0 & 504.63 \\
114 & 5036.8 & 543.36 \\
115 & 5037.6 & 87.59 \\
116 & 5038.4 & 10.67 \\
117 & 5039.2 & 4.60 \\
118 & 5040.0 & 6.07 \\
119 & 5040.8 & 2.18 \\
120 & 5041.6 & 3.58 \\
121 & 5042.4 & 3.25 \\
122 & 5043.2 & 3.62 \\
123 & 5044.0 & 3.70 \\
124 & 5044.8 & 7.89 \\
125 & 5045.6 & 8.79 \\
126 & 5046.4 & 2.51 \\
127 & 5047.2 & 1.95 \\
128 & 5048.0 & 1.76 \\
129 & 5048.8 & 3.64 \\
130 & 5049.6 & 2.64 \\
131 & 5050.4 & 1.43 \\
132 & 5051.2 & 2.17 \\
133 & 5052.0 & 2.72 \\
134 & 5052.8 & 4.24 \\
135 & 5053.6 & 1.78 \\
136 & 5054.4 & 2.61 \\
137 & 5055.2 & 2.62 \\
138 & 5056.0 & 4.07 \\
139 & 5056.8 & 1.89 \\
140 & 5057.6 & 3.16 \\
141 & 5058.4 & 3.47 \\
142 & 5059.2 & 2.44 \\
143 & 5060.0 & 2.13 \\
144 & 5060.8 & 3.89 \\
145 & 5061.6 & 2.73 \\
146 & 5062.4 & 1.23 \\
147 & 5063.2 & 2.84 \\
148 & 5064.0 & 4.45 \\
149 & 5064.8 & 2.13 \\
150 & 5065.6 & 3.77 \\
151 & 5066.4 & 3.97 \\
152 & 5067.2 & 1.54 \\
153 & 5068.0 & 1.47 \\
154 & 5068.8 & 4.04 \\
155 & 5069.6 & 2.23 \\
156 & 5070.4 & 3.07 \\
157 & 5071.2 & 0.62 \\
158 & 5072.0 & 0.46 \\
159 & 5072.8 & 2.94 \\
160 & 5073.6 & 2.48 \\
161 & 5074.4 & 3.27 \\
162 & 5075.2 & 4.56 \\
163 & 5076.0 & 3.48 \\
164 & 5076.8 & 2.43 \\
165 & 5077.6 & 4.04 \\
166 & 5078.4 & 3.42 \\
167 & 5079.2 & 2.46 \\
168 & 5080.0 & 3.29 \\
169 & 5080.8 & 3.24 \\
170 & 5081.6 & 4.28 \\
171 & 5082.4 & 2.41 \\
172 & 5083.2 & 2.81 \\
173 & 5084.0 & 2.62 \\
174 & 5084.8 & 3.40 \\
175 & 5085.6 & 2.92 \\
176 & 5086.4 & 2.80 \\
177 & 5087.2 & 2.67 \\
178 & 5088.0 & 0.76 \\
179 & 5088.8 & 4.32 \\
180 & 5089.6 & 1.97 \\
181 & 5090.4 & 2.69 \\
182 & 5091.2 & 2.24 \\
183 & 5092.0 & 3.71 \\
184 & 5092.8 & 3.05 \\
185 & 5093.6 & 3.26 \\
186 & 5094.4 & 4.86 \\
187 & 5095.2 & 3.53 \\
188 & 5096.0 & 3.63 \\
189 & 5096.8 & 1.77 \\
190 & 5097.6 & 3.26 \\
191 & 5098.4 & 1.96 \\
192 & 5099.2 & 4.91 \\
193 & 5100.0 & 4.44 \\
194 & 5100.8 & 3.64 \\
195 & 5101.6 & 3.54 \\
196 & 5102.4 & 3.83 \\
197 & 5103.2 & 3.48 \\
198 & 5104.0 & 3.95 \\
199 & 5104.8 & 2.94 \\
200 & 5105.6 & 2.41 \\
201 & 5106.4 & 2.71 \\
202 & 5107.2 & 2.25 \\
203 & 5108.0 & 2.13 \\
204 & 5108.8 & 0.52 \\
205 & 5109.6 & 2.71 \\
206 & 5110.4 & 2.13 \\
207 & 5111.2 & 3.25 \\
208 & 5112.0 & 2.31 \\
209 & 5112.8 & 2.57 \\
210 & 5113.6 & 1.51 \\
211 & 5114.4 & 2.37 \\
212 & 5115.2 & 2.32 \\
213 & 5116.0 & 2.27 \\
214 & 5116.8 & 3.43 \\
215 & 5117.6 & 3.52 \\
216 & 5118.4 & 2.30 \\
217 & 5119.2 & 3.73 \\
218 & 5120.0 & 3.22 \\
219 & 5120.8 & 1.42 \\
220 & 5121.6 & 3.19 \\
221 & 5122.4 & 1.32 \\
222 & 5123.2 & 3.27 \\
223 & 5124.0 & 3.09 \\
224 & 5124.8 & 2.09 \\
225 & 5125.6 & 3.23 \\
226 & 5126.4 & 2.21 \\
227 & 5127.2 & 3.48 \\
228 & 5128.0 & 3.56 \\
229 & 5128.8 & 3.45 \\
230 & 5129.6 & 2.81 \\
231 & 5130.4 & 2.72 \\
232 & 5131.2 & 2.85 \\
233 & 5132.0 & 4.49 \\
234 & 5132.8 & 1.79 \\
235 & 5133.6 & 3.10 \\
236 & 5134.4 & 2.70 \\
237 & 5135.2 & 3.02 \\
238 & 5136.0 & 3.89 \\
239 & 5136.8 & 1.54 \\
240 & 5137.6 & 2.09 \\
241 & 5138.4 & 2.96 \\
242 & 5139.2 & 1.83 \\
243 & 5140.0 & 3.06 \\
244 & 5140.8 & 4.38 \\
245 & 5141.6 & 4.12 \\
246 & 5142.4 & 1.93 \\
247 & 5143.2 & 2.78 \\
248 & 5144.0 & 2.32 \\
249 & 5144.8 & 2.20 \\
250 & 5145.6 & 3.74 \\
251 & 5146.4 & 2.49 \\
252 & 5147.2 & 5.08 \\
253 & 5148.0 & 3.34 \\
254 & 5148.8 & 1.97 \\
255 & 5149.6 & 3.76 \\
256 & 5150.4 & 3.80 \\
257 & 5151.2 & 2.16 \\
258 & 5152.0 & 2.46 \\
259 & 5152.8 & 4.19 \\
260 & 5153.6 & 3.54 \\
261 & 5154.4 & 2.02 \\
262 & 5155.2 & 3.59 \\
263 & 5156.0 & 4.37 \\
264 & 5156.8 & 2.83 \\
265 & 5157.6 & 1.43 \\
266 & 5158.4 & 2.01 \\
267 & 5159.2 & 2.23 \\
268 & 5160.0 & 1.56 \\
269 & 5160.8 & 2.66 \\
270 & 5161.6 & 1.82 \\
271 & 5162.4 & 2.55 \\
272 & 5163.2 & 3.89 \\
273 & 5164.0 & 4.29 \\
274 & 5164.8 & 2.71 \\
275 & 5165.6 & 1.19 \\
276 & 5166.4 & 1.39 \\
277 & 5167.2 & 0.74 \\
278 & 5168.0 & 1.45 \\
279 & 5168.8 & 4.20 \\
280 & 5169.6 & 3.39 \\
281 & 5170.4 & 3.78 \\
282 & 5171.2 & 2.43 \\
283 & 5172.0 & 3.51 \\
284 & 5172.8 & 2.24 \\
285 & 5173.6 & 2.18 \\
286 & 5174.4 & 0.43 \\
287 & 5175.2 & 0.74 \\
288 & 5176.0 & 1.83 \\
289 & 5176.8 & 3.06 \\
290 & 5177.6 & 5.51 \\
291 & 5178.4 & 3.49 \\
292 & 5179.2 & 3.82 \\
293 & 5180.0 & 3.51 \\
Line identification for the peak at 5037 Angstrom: [O III] 5007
